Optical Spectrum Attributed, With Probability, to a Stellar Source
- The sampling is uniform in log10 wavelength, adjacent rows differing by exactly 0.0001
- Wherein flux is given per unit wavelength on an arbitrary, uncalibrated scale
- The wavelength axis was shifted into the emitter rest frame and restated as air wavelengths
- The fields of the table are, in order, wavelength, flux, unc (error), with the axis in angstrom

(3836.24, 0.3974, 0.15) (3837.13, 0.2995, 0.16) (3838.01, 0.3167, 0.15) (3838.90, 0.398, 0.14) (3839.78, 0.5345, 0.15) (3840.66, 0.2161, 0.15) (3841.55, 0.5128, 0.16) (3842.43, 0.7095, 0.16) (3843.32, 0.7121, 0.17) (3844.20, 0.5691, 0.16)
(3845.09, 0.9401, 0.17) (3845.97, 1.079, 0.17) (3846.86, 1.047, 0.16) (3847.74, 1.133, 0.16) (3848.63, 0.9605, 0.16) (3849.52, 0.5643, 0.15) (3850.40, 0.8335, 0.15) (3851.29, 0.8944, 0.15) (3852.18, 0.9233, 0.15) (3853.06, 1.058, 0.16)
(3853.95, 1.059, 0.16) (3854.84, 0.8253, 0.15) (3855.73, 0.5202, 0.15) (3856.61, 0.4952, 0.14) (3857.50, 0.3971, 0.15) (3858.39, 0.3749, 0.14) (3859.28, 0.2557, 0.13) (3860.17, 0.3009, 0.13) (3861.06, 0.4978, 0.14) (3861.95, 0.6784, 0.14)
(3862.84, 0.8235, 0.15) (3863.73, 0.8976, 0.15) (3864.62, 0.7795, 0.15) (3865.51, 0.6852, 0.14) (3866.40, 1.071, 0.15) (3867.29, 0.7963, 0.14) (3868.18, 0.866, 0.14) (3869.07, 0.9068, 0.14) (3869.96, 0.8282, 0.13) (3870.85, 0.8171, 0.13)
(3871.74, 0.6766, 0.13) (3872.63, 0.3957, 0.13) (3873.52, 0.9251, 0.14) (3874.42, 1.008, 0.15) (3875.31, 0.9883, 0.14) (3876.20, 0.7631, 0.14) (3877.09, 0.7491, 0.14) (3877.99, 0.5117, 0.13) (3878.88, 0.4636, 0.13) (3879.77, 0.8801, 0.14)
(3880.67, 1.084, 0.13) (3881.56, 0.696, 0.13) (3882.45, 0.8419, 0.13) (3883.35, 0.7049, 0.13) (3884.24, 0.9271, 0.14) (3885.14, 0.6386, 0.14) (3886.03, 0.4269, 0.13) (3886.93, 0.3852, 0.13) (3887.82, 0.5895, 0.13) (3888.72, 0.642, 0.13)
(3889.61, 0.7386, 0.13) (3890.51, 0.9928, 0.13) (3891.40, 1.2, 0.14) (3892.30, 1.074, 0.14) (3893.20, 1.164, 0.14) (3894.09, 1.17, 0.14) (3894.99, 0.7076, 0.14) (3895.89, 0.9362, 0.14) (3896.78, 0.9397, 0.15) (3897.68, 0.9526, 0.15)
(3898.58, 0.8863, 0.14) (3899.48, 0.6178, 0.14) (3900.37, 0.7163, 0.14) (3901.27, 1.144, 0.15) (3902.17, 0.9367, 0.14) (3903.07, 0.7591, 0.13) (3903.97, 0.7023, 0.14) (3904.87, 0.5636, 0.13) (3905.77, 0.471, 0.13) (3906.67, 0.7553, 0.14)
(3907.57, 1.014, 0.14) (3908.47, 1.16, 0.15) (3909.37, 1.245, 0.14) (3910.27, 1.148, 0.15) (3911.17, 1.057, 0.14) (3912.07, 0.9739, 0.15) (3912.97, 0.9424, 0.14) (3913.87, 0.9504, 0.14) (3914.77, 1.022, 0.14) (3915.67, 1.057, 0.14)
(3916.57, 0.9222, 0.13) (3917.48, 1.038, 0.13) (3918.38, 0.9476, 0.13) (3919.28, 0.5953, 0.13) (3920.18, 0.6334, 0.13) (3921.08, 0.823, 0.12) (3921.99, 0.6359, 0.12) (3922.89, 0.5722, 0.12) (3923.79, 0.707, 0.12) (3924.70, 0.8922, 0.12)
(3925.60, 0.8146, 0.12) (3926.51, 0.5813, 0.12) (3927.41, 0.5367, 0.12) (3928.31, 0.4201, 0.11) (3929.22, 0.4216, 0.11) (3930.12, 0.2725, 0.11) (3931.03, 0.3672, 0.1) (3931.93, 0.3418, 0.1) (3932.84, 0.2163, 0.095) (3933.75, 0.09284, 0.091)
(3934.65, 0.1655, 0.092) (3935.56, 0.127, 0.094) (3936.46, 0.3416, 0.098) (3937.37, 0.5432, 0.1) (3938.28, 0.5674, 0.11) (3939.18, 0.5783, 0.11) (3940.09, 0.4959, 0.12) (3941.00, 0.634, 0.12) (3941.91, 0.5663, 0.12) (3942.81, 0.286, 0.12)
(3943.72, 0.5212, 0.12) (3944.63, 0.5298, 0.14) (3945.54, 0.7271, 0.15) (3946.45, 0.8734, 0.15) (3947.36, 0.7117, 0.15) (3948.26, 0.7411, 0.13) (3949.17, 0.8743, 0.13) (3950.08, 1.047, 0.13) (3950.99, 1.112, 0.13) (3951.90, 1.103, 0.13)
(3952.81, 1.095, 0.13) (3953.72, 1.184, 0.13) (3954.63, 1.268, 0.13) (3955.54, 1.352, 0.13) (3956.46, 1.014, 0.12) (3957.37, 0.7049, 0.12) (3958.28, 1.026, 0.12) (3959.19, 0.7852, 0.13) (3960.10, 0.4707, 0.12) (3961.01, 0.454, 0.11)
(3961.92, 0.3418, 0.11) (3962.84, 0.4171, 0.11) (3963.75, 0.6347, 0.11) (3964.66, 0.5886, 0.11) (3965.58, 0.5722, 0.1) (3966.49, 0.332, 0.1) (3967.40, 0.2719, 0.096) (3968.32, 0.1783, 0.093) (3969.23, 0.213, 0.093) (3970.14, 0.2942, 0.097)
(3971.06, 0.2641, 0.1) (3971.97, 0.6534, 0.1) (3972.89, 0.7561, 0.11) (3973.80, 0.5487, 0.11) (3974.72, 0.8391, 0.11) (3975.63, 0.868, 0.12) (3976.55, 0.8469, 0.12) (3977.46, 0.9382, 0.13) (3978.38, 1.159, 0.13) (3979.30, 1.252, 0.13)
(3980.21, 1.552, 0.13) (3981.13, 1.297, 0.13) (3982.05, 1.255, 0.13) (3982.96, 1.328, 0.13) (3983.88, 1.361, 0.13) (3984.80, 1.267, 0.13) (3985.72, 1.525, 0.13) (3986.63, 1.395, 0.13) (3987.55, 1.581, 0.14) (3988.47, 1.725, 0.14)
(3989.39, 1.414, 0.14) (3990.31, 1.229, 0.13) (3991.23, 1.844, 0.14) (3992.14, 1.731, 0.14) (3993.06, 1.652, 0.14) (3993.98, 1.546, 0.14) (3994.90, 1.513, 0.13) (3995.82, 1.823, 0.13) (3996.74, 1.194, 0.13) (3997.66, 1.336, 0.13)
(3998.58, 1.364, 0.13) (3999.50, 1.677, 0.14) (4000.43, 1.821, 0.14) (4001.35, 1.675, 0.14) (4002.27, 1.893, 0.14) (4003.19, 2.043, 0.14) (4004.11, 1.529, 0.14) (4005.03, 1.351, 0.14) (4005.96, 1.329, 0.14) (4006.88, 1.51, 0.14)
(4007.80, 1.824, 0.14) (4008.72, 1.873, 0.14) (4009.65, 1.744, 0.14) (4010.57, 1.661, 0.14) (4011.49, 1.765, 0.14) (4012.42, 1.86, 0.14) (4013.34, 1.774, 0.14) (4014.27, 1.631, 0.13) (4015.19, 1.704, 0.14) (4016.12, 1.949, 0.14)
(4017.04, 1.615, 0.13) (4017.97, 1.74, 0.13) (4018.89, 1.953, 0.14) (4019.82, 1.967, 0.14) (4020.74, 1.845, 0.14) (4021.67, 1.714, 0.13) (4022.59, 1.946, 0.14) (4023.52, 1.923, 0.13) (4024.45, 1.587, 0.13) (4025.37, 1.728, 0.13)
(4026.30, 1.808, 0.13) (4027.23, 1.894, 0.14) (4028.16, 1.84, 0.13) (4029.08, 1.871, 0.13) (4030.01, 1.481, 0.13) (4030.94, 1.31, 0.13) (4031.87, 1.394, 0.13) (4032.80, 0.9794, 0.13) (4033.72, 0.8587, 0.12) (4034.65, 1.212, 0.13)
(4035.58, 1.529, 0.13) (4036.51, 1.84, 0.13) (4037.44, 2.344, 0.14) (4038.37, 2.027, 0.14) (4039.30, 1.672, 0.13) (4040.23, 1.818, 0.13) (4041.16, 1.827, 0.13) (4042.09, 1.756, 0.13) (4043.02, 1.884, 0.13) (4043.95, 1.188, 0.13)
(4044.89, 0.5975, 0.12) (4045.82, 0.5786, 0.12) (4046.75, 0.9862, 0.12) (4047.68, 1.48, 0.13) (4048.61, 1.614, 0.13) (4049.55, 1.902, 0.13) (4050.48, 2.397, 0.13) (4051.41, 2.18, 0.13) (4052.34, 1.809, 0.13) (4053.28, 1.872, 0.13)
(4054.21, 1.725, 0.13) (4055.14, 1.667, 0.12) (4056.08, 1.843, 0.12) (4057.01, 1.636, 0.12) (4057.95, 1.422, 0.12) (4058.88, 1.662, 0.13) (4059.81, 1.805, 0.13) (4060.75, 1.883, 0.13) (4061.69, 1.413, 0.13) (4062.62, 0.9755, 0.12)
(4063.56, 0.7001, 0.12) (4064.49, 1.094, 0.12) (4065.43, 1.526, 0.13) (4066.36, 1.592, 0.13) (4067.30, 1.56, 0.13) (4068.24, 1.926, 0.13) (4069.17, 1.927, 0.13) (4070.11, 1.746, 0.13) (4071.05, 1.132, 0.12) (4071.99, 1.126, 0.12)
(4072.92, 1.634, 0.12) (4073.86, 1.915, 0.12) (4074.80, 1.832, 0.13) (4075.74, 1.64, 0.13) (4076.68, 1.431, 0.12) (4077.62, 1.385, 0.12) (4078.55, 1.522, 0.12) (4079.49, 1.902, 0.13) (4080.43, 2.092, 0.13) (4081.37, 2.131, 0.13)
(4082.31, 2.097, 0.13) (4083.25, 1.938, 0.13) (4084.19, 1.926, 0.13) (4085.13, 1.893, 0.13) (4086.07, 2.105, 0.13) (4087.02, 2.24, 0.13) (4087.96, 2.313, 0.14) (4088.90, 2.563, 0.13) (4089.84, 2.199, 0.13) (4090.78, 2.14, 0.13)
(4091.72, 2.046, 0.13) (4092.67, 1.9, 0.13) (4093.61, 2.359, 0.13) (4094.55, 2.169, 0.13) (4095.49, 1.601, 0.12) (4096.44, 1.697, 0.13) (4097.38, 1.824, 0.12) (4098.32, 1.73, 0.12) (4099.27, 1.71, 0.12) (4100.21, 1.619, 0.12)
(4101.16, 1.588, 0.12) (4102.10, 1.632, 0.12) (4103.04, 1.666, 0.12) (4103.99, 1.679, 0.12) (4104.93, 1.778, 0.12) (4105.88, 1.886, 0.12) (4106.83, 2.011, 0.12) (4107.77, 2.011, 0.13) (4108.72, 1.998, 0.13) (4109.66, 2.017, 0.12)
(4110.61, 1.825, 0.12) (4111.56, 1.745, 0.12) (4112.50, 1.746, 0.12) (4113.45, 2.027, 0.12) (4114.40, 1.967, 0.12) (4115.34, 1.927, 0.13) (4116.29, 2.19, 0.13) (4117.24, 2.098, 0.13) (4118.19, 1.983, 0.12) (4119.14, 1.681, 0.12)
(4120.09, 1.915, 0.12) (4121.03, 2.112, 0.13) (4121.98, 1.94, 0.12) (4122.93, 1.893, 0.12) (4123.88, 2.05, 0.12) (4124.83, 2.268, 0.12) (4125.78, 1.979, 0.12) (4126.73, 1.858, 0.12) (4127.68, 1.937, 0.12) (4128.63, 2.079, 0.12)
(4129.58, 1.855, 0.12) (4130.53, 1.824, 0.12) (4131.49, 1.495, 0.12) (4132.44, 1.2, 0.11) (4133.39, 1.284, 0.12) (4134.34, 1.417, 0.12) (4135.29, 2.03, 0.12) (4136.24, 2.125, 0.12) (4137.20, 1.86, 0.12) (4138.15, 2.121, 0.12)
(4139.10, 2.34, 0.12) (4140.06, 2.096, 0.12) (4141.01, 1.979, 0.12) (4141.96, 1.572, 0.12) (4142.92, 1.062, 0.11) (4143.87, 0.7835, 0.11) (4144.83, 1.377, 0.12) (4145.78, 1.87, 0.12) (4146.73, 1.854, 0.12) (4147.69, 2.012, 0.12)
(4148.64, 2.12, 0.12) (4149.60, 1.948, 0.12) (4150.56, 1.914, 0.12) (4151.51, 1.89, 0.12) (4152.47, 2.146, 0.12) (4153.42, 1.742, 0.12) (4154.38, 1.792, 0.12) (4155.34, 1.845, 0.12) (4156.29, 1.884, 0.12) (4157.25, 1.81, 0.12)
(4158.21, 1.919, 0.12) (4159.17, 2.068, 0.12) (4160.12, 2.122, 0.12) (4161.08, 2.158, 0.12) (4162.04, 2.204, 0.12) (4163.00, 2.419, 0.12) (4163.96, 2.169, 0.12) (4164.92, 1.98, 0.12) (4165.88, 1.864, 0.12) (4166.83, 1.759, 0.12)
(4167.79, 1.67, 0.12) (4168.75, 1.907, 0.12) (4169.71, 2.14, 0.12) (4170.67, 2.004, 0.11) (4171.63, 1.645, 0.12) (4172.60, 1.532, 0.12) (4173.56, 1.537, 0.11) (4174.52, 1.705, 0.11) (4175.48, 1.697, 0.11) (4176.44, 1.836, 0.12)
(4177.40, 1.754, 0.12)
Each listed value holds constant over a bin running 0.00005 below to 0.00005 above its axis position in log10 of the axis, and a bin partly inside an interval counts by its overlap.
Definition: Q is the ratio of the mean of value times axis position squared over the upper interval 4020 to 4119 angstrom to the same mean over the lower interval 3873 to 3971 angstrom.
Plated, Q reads 2.58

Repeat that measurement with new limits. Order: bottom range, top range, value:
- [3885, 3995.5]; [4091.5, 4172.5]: 2.46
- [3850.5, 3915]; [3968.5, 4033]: 1.93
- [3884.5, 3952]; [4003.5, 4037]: 2.38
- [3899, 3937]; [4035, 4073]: 2.41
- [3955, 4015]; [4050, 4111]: 1.56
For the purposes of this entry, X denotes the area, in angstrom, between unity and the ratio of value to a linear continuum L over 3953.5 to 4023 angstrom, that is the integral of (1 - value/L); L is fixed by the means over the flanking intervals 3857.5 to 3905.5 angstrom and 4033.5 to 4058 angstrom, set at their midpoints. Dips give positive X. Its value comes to 4.27 angstrom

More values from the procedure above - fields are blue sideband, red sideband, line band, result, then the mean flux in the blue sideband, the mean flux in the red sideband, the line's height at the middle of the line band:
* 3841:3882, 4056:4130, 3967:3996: 4.4 angstrom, 0.758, 1.82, 1.31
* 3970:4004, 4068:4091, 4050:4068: 1.2 angstrom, 1.32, 1.87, 1.75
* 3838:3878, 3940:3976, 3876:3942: -2.2 angstrom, 0.731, 0.685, 0.707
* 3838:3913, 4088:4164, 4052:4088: -0.8 angstrom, 0.785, 1.89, 1.65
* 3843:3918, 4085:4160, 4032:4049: 0.8 angstrom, 0.82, 1.88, 1.52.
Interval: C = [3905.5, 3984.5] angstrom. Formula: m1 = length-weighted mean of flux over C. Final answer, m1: 0.741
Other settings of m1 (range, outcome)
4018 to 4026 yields 1.83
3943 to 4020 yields 1.19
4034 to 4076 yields 1.59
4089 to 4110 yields 1.89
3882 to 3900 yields 0.827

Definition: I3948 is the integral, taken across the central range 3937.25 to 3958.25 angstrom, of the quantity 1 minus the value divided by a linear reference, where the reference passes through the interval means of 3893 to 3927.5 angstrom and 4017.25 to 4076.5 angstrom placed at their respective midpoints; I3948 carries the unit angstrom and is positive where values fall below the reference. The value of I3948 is 5.1 angstrom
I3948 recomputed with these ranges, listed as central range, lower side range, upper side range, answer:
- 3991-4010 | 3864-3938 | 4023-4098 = -4.00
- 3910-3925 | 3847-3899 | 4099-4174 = 1.38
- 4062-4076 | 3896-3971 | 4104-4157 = 0.14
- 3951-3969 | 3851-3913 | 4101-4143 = 6.46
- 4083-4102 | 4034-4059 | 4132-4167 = -2.56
